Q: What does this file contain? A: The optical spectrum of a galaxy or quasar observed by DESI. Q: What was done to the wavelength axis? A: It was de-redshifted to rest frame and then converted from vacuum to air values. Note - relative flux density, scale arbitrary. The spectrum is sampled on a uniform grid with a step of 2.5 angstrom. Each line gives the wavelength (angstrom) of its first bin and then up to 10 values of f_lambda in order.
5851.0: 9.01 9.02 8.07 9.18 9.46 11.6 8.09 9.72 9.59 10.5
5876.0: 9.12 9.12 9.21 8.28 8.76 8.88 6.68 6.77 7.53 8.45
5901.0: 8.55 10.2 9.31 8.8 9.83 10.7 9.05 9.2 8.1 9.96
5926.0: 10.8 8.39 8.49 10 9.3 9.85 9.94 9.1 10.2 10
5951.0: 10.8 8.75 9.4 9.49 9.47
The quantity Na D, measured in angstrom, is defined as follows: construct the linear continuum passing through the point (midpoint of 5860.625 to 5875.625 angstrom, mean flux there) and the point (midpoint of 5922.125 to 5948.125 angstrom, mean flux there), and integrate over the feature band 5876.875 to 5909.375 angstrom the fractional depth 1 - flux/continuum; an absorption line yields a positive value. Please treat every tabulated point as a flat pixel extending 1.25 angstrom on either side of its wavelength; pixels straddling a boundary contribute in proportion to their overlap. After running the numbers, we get 4.1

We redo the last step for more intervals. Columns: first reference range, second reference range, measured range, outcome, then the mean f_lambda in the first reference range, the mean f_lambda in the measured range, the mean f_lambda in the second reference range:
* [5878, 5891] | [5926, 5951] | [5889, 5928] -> 0.7 angstrom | 8.63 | 8.92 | 9.61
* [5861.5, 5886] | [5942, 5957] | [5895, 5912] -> 1.0 angstrom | 9.43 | 8.96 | 9.72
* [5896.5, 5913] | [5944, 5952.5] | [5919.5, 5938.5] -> 0.8 angstrom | 9.18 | 9.33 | 10.2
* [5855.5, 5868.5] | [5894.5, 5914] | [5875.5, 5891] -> 0.9 angstrom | 9.39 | 8.71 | 9.08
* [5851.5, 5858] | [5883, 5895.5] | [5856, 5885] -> -3.8 angstrom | 8.67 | 9.38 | 7.83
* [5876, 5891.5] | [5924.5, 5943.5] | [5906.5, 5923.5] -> -0.3 angstrom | 8.63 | 9.33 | 9.52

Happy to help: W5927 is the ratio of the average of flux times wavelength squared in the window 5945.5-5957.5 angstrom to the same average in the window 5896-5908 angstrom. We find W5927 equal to 1.11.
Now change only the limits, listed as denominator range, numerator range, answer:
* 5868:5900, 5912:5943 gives 1.11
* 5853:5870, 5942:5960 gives 1.07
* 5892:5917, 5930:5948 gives 1.09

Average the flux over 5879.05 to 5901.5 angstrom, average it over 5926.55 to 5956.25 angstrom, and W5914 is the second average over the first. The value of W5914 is 1.17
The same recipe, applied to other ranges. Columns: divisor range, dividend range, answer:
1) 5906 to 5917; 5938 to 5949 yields 1.02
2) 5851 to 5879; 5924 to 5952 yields 1.03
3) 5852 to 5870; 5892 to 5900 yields 0.82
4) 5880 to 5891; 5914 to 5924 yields 1.07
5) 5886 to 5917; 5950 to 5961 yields 1.10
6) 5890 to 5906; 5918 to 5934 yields 1.13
